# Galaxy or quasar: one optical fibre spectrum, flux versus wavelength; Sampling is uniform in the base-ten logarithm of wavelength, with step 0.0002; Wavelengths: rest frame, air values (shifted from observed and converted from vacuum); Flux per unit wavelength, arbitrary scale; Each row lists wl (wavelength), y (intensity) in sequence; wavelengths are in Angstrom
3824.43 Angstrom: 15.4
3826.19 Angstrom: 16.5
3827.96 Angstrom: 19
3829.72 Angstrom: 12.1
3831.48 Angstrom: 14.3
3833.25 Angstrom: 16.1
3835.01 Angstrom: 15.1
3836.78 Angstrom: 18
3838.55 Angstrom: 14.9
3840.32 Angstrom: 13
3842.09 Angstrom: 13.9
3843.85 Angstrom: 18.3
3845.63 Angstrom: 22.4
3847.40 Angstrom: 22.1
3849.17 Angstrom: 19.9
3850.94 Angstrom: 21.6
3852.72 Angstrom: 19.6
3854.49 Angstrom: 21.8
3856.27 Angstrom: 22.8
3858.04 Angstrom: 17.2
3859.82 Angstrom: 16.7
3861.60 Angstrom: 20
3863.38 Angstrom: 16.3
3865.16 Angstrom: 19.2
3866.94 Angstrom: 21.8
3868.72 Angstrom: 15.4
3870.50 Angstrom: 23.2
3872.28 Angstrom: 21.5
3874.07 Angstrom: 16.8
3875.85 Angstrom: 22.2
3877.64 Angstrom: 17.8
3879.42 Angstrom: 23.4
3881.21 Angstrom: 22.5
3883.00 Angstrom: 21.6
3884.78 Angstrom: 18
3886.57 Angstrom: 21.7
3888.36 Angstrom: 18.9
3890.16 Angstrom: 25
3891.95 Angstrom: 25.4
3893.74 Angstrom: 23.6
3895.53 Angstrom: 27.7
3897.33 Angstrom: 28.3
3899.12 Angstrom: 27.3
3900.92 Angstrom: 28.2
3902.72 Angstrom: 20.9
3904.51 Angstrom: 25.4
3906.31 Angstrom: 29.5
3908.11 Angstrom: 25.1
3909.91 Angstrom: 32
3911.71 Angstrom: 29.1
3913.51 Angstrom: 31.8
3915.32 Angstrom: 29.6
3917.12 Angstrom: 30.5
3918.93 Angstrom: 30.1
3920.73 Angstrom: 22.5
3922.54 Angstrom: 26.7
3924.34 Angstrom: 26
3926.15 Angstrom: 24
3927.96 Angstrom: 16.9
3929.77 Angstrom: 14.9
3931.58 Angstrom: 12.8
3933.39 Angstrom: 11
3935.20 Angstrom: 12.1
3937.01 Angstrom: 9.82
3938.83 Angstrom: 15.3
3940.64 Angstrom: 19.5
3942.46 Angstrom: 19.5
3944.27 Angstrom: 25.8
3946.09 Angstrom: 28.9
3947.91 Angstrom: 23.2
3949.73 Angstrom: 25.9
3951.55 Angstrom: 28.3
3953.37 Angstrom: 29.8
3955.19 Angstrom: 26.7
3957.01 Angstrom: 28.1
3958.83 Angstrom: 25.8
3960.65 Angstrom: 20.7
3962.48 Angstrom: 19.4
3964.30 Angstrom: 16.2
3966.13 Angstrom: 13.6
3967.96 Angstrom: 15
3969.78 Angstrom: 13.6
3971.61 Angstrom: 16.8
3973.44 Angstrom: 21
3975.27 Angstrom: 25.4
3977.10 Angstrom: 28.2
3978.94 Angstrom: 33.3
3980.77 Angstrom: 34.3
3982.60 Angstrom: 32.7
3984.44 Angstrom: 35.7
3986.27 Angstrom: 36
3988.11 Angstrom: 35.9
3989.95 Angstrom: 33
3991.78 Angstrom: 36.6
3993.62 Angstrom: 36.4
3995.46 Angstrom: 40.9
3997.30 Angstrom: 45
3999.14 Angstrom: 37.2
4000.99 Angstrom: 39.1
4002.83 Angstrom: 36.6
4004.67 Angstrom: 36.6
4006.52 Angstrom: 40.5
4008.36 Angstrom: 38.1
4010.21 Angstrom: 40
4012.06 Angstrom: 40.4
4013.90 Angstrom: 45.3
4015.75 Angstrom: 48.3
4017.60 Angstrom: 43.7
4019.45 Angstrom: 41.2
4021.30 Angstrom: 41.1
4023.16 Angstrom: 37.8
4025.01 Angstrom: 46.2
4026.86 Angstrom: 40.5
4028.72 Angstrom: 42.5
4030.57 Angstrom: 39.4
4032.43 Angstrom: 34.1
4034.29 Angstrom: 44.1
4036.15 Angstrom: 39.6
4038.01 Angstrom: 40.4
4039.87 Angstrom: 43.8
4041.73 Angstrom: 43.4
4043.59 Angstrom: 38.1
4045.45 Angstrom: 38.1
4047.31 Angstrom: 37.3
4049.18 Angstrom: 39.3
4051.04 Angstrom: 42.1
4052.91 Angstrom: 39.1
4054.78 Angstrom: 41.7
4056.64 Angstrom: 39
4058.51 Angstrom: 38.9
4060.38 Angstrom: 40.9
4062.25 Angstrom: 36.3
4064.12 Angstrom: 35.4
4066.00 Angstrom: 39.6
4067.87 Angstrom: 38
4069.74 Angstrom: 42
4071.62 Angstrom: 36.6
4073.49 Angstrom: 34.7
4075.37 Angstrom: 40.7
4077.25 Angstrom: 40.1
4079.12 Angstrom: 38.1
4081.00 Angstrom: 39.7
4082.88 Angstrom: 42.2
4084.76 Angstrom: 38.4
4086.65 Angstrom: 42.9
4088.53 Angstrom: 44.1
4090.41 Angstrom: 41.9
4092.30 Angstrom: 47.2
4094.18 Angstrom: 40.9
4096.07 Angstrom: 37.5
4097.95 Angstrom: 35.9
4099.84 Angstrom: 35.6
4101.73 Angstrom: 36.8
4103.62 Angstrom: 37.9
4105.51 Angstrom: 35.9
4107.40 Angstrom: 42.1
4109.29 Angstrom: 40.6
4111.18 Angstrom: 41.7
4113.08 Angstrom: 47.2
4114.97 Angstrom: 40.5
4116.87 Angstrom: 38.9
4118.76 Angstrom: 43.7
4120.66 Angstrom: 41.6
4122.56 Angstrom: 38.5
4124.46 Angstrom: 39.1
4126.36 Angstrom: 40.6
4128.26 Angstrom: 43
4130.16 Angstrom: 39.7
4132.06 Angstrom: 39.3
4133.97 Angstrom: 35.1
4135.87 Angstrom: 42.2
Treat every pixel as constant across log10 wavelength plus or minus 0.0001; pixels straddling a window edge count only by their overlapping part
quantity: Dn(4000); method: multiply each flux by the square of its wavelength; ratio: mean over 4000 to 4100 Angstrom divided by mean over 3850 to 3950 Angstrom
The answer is 1.9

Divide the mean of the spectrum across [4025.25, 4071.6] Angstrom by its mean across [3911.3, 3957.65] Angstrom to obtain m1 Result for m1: 1.73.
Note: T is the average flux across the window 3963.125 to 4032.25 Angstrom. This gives 34.7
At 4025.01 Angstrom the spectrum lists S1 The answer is 46.2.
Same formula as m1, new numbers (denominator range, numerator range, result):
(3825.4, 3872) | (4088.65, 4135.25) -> 2.21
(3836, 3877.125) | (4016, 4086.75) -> 2.10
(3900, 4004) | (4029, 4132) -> 1.53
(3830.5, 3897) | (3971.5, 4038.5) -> 1.90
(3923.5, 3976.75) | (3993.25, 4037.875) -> 2.00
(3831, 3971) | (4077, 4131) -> 1.89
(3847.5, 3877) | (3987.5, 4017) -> 1.99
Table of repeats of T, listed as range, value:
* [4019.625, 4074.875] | 39.7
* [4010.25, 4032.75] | 41.8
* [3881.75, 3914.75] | 25.5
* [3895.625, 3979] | 23.1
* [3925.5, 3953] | 19.4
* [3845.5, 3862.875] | 20.2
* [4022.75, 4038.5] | 40.6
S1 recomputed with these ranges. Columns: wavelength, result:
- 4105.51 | 35.9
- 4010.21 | 40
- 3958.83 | 25.8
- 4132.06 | 39.3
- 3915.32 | 29.6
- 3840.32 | 13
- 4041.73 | 43.4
